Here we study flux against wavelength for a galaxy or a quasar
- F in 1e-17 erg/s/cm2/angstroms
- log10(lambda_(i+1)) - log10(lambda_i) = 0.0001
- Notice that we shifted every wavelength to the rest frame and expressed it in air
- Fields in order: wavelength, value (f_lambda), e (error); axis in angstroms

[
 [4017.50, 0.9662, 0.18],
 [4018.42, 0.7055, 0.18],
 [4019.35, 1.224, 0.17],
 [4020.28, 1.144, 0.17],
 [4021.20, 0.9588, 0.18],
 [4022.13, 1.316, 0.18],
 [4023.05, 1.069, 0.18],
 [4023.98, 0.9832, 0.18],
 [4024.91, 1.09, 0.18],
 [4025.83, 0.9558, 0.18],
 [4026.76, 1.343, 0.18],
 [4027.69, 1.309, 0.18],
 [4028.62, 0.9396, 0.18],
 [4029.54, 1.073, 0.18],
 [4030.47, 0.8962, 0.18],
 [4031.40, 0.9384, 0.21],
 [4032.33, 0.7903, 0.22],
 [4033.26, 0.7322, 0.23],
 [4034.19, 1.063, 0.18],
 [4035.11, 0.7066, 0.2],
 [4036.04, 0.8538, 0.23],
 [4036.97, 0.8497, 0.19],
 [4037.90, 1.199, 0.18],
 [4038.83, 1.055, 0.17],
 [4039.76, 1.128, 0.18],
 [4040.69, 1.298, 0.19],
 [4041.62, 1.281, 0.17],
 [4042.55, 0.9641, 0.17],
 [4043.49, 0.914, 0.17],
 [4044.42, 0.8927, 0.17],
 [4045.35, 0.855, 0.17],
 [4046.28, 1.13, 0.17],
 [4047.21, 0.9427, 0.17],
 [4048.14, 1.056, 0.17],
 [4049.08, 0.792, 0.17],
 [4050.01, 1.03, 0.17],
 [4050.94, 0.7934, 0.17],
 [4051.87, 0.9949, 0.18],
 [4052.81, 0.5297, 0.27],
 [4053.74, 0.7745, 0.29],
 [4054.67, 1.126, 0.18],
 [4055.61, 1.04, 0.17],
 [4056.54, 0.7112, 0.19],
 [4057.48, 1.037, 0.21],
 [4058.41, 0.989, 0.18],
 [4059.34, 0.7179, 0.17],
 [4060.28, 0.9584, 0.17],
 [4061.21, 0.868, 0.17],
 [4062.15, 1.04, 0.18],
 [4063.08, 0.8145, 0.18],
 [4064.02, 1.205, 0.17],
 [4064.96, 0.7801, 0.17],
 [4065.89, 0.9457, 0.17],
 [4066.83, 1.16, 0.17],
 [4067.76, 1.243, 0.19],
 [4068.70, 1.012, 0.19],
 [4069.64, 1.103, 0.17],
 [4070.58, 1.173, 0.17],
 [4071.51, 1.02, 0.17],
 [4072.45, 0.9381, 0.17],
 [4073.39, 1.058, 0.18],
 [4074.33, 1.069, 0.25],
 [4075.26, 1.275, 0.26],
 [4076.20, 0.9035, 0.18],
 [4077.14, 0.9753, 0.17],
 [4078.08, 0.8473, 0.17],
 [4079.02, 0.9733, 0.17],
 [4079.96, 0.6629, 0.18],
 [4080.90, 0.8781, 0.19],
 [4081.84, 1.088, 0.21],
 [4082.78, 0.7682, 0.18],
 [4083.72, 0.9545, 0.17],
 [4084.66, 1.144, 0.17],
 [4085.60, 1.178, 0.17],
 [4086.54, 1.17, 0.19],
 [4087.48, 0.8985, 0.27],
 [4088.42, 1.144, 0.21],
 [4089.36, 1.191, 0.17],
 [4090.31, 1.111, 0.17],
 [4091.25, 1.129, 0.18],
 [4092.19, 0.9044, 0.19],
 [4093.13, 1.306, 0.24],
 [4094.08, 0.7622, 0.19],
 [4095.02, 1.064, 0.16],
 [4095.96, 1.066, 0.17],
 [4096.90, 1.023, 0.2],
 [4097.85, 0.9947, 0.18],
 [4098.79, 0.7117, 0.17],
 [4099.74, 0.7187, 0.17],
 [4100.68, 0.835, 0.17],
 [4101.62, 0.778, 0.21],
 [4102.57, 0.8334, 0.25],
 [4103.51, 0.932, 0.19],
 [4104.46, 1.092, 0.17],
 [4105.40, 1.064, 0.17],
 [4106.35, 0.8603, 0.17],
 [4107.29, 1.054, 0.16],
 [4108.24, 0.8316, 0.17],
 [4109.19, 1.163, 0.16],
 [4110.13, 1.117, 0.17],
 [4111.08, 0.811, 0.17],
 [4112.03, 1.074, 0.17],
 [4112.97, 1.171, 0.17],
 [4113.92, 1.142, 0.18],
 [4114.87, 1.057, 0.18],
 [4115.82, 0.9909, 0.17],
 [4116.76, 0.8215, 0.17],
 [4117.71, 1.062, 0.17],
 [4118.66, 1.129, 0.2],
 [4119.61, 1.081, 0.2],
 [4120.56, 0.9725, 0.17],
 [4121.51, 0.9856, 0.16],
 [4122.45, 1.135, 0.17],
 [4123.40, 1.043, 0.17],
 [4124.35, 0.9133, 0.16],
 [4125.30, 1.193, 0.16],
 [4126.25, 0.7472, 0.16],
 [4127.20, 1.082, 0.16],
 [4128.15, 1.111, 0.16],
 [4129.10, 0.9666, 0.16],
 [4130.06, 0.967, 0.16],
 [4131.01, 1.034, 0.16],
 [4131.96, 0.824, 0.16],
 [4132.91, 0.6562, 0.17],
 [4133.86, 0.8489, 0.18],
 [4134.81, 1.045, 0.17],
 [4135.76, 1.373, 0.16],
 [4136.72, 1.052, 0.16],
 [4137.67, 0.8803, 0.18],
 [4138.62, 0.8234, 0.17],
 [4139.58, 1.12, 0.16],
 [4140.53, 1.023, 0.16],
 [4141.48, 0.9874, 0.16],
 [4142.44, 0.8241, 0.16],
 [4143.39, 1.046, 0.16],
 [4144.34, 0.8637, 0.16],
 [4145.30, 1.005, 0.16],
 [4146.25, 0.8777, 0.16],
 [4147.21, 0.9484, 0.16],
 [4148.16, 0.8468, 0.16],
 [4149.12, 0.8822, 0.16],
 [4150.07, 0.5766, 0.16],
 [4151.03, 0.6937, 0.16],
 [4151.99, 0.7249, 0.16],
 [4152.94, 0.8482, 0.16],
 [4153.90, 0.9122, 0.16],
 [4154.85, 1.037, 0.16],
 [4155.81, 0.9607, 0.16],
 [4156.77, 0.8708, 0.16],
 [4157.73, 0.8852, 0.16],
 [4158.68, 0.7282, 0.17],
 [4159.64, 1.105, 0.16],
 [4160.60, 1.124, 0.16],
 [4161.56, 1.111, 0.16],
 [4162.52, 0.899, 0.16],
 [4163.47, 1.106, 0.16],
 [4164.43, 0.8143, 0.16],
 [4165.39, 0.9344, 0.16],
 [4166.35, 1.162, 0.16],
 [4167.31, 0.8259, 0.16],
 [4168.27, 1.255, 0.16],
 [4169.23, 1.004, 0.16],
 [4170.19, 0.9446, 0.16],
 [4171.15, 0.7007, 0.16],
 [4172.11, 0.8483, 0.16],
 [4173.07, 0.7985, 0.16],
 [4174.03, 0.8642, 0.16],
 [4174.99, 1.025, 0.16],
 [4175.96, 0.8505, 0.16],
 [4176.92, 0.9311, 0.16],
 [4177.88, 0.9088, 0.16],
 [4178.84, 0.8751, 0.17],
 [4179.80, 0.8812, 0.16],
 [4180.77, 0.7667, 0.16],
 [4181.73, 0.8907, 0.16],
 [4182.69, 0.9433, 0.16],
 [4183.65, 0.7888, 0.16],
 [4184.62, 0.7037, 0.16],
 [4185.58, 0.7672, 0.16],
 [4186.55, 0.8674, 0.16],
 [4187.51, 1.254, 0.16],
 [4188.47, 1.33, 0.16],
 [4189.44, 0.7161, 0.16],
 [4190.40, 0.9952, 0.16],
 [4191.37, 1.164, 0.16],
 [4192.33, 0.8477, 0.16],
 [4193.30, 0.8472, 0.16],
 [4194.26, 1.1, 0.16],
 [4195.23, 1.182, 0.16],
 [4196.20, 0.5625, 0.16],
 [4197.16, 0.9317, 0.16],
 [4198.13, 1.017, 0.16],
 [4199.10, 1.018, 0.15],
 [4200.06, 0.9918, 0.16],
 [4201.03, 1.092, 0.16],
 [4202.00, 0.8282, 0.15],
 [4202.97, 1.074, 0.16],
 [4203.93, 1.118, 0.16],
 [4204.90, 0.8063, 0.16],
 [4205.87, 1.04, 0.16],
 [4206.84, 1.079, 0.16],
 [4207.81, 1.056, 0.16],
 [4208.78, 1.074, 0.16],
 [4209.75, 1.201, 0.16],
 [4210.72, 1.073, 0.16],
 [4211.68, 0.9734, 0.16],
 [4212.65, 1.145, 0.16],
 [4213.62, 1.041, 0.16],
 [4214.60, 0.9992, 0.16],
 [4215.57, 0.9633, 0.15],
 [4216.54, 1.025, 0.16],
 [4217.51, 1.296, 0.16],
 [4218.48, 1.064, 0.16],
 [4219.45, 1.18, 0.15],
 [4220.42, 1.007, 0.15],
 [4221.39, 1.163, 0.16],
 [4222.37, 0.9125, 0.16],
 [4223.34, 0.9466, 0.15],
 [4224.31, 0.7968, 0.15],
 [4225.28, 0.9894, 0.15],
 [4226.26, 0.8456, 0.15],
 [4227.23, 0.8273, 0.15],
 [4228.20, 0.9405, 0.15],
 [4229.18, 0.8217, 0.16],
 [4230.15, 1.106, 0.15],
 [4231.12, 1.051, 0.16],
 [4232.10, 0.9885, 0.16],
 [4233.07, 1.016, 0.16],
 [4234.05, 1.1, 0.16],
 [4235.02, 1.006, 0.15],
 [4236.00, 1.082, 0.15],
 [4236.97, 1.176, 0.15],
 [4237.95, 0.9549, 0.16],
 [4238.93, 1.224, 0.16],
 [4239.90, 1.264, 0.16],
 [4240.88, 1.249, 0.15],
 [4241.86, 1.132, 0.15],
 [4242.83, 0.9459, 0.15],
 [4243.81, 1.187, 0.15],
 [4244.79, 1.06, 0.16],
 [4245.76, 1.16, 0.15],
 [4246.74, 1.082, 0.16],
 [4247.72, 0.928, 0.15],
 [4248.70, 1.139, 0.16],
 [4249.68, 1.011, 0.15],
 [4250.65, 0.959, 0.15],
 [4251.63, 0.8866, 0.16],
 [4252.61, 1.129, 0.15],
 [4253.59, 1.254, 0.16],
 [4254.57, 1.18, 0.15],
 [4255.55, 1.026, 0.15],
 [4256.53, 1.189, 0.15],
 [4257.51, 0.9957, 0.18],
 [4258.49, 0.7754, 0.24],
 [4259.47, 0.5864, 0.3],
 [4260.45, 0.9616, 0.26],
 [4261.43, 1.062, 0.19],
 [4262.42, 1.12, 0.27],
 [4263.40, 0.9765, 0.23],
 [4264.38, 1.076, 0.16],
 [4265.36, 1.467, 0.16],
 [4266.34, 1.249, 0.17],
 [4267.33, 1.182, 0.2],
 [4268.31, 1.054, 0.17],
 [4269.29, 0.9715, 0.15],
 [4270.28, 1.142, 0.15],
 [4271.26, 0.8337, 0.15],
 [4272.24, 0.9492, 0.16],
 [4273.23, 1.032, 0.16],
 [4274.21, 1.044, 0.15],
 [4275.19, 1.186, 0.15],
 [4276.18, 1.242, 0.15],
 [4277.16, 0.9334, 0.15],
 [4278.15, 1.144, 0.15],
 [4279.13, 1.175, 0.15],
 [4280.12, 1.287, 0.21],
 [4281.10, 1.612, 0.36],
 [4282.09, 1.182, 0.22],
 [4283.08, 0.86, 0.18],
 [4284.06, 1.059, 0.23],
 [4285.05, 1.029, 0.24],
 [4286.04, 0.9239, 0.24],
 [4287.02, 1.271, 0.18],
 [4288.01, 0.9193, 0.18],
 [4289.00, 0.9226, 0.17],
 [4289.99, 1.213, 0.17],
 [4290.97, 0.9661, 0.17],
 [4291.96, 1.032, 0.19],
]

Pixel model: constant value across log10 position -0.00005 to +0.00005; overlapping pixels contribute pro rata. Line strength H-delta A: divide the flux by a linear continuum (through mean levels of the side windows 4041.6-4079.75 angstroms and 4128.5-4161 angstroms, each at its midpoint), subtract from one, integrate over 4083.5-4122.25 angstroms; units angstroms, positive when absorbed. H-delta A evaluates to -2.62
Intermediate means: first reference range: 0.968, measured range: 1.01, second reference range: 0.922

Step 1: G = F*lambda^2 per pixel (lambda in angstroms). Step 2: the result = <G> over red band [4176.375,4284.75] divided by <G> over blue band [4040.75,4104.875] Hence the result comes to 1.14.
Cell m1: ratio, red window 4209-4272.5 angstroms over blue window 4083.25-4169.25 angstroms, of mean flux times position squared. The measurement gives 1.13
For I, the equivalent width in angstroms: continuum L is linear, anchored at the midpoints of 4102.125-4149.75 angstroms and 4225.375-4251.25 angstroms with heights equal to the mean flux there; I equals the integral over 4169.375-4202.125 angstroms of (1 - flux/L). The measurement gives 3.2 angstroms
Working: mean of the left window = 0.986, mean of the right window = 1.05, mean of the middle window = 0.921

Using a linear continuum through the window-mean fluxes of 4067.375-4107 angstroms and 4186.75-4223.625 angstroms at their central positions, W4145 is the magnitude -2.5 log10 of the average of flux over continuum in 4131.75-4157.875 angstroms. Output 0.12 mag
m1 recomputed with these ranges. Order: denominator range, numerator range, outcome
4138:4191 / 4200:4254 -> 1.17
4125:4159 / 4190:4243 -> 1.15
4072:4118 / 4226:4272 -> 1.14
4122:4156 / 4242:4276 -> 1.19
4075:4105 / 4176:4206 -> 1.01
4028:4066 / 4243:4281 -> 1.26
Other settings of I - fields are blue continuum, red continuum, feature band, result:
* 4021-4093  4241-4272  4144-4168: 2.7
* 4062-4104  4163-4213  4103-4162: 0.6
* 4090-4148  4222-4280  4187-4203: 0.4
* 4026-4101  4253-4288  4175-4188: 2.0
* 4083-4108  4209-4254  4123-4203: 6.5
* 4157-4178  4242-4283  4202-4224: -0.8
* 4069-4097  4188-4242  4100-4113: 0.8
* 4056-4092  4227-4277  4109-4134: 0.3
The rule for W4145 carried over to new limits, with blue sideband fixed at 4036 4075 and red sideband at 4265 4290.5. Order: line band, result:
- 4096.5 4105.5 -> 0.139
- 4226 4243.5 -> 0.042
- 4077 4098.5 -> -0.003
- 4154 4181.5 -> 0.124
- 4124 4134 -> 0.093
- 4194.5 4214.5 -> 0.056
